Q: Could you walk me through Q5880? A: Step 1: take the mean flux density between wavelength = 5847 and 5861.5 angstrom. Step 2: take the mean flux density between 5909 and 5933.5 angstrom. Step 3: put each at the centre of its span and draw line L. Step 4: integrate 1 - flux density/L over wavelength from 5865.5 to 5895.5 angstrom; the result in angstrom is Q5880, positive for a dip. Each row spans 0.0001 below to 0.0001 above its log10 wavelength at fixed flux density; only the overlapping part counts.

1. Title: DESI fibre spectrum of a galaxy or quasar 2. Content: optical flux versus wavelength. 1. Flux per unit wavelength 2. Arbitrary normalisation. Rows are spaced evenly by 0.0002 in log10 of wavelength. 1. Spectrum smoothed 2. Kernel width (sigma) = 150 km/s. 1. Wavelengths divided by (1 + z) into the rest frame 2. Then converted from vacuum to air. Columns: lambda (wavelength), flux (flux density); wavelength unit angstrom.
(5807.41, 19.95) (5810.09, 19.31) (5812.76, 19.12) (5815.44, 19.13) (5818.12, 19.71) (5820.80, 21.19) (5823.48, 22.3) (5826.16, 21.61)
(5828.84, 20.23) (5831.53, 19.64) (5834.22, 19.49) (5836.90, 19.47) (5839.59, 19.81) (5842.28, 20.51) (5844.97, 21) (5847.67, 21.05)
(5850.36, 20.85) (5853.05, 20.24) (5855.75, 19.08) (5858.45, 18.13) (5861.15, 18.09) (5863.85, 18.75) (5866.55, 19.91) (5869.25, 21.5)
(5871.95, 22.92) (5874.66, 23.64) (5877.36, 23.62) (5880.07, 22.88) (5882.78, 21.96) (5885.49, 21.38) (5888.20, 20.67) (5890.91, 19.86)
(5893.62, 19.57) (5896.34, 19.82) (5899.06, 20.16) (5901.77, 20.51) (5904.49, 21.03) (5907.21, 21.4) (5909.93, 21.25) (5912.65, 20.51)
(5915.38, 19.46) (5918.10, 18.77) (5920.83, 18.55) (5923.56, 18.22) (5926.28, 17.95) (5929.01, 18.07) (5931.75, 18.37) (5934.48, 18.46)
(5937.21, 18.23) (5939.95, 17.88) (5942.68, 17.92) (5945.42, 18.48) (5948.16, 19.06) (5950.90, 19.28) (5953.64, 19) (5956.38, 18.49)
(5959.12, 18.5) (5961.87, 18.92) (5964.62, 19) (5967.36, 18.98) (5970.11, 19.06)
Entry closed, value -3.5 angstrom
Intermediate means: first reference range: 19.6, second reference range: 19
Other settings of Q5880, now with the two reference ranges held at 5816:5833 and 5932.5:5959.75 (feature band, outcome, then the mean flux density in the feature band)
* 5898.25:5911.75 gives -1.1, 20.9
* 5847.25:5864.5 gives 0.6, 19.4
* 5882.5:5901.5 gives -0.9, 20.4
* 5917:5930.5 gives 0.4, 18.3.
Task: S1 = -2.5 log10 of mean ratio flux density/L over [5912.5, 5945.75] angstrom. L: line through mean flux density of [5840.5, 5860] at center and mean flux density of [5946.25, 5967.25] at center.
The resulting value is 0.04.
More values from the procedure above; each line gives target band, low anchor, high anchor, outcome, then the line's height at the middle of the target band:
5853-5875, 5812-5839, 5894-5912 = 0.017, 20.4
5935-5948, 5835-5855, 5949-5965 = 0.048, 19.1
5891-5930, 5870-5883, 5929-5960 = 0.058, 20.8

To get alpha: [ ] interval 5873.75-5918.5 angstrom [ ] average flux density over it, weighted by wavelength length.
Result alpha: 21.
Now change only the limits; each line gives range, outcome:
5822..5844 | 20.4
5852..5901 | 20.7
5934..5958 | 18.5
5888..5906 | 20.2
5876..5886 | 22.6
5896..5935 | 19.5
